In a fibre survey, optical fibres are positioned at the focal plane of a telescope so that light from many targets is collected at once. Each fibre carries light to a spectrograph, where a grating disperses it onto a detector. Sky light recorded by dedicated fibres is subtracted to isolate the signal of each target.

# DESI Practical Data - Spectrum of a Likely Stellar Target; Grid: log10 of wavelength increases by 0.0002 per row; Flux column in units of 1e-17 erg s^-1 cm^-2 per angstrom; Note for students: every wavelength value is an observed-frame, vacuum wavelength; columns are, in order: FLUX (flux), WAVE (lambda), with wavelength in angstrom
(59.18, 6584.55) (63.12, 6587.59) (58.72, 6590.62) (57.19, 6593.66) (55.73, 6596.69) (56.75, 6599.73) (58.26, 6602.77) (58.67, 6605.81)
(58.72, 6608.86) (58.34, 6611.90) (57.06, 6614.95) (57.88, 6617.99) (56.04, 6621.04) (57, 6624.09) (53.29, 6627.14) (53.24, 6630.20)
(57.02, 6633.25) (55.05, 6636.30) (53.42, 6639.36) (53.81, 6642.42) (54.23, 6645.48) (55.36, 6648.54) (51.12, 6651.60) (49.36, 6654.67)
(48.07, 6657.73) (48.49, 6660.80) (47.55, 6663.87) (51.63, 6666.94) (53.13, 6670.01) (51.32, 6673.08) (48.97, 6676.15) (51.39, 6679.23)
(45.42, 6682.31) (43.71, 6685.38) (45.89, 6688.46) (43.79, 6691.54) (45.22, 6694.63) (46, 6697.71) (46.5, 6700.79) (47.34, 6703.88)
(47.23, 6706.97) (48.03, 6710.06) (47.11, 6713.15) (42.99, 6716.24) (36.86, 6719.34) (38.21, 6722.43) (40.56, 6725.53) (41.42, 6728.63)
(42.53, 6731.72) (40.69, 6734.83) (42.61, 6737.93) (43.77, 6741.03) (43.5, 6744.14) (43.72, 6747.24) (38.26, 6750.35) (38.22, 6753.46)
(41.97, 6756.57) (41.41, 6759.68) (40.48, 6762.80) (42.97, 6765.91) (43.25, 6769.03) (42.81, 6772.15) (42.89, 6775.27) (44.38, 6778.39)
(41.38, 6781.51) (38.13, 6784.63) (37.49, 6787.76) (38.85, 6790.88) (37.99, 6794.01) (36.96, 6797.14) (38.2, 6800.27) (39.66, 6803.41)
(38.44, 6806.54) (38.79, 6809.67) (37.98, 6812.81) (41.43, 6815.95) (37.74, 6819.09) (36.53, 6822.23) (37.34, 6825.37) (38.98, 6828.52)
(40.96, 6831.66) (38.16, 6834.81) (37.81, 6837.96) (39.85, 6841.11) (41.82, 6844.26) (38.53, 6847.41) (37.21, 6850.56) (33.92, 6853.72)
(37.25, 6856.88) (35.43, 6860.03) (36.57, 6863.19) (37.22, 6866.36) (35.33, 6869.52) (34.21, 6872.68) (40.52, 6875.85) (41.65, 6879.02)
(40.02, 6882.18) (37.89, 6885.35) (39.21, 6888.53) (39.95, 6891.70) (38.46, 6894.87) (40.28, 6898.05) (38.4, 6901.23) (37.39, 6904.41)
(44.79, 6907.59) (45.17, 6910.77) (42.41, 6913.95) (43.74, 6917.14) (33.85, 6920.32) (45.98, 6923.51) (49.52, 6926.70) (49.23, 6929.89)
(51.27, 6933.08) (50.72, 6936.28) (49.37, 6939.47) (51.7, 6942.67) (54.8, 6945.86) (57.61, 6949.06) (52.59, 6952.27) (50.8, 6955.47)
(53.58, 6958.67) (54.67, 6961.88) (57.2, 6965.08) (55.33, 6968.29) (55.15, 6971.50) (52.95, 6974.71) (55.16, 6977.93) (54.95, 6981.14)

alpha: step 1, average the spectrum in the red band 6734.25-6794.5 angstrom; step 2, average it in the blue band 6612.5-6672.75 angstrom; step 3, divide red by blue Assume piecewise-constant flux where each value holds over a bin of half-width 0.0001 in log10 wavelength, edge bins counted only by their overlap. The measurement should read 0.77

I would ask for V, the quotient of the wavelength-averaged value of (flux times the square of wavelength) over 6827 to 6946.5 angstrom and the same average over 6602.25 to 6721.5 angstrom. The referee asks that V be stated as 0.87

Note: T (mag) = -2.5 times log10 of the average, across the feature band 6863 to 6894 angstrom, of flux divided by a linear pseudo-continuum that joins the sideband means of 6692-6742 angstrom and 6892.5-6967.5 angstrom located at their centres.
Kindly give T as 0.21 mag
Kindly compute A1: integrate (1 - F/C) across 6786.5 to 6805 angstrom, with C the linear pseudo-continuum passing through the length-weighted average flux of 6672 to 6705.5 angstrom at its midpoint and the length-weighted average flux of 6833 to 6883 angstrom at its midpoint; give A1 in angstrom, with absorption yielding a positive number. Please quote 1.31 angstrom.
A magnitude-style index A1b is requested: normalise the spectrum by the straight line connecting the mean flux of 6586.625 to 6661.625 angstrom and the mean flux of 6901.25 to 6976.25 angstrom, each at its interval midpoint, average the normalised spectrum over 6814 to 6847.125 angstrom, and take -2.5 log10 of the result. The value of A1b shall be 0.30 mag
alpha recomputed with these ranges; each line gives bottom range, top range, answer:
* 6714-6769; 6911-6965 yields 1.20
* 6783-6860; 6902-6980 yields 1.30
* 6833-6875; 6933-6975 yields 1.44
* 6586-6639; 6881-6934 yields 0.74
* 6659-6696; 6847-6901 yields 0.79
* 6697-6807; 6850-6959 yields 1.03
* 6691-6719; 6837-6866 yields 0.82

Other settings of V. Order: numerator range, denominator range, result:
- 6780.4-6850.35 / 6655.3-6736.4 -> 0.88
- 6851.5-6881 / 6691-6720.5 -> 0.86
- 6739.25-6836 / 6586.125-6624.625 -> 0.73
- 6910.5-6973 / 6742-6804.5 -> 1.30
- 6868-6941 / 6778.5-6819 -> 1.12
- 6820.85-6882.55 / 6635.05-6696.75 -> 0.81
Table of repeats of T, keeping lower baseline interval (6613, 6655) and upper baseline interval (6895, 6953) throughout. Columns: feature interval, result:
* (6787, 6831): 0.28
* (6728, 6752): 0.22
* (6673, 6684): 0.10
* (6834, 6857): 0.26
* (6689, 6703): 0.16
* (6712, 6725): 0.26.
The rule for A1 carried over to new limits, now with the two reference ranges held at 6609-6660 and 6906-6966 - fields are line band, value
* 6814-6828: 3.5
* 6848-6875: 7.7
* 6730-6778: 9.5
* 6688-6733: 7.8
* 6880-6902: 4.8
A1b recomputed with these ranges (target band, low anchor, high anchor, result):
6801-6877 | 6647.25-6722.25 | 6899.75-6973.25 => 0.26 mag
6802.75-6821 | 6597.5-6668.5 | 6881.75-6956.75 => 0.24 mag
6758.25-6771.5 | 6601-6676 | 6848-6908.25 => 0.09 mag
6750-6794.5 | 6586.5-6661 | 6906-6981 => 0.29 mag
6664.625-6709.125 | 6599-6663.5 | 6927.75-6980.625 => 0.14 mag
